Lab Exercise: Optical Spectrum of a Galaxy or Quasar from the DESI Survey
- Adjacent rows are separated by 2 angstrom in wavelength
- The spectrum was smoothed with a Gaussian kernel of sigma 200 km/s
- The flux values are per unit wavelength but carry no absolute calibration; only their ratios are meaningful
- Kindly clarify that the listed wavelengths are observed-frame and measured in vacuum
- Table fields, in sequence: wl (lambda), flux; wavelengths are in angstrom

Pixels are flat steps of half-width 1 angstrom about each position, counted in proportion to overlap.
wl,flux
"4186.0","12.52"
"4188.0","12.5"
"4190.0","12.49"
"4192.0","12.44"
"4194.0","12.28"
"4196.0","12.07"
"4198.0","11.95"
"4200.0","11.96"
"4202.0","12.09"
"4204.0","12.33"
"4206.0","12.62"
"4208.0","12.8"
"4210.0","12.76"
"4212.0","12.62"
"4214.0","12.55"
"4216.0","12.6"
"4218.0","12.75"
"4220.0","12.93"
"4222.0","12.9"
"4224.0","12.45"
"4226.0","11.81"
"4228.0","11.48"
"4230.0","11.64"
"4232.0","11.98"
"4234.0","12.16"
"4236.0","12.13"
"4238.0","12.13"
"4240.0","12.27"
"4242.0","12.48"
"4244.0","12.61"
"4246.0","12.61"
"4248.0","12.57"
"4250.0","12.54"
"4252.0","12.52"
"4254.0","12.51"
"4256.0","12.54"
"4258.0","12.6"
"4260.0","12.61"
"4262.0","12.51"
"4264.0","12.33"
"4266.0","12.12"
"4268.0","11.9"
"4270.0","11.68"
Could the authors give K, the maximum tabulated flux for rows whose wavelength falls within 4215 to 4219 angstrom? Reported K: 12.75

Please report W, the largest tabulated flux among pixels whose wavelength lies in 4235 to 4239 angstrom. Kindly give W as 12.13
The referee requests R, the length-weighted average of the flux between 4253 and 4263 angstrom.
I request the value 12.6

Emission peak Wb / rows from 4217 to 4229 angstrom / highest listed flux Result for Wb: 12.93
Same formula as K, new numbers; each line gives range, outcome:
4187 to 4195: 12.5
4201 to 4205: 12.33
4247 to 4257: 12.57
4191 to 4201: 12.44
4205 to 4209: 12.8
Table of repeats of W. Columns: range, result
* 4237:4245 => 12.61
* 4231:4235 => 12.16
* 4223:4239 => 12.45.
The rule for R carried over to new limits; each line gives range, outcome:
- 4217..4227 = 12.6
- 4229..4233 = 11.8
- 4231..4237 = 12.1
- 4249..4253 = 12.5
